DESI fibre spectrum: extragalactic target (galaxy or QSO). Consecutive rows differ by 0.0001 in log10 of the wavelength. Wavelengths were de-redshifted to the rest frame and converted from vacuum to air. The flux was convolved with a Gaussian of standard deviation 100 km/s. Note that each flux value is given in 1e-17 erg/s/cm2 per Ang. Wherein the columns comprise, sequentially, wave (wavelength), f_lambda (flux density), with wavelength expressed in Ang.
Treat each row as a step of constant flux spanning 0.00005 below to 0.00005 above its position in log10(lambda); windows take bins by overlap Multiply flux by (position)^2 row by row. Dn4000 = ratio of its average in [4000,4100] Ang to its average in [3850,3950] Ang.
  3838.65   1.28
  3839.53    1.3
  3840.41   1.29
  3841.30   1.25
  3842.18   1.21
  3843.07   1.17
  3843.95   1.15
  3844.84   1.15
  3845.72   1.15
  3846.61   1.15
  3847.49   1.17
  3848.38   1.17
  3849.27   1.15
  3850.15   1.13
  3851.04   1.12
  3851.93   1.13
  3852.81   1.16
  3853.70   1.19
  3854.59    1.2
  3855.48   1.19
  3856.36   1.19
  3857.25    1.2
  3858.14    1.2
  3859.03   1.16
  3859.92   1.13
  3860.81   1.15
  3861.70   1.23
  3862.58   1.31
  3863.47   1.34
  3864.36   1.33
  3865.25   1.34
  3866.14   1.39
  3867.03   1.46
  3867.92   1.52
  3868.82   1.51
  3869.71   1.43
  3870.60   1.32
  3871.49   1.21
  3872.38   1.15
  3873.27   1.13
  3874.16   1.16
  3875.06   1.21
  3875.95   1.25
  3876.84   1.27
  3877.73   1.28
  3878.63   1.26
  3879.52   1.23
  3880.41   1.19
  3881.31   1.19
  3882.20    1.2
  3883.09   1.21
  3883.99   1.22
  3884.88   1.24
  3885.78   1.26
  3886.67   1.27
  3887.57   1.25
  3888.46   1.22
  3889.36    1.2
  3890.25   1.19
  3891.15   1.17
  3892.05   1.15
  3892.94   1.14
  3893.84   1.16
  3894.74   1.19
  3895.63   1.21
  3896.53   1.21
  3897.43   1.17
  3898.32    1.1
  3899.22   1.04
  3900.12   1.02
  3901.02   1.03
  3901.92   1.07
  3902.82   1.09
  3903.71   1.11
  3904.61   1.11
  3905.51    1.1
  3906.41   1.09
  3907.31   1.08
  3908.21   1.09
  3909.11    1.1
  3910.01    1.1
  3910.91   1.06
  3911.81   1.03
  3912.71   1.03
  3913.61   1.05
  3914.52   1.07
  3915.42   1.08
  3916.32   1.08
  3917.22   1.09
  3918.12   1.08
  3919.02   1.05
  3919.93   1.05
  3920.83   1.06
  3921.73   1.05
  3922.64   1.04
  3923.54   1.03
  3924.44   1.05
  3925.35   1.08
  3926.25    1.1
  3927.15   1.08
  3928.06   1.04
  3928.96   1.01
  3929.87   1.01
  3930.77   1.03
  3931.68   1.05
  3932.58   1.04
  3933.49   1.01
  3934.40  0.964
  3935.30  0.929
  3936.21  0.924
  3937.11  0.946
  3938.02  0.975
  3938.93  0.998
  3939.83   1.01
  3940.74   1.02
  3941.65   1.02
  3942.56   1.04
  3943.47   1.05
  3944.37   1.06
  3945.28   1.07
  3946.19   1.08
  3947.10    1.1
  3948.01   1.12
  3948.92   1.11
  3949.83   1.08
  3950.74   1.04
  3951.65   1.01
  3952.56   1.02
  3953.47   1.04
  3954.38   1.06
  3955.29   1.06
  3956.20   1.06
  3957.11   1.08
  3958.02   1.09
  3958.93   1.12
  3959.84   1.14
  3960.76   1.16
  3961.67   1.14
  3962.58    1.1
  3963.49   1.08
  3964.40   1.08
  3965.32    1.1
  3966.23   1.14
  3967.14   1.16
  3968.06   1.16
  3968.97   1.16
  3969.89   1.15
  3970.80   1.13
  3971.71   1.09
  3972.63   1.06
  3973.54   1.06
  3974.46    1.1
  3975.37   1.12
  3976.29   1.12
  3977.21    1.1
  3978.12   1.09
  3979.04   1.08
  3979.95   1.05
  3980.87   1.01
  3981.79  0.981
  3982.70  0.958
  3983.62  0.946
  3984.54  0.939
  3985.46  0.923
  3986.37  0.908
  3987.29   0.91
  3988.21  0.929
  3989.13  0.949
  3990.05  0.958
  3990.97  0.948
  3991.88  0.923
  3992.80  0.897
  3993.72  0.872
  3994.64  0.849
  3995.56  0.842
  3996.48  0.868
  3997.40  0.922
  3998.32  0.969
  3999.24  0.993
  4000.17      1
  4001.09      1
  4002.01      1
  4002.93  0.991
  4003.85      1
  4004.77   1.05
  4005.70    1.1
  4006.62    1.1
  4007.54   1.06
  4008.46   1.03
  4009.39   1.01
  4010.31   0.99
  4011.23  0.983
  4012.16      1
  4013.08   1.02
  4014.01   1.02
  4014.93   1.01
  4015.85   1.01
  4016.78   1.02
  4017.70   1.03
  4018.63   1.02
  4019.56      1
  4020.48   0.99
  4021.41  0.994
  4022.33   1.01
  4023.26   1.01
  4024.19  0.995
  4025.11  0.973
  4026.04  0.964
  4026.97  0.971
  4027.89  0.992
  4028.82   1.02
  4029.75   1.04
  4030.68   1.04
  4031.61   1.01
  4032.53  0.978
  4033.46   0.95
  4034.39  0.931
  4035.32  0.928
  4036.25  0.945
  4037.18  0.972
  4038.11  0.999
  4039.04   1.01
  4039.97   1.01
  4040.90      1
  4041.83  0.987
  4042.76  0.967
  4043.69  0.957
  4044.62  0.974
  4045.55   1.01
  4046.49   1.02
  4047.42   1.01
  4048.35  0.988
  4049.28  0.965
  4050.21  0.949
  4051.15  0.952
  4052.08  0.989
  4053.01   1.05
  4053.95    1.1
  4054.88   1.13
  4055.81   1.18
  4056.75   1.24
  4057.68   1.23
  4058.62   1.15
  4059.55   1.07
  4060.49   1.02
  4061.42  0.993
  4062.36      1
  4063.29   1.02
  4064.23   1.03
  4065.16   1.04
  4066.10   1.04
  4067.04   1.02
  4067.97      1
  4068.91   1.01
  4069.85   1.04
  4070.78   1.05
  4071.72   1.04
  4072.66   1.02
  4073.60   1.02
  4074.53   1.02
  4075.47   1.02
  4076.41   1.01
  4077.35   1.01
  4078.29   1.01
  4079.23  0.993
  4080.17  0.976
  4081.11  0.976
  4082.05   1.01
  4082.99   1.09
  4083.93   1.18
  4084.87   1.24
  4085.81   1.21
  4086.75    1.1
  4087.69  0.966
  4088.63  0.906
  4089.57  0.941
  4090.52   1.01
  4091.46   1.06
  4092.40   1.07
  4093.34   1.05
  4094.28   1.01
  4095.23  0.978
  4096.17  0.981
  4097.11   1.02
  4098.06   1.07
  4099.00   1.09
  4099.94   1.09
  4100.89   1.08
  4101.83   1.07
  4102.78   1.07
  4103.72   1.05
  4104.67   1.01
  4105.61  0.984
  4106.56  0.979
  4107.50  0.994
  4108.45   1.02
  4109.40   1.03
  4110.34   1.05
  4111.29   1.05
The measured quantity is 1.0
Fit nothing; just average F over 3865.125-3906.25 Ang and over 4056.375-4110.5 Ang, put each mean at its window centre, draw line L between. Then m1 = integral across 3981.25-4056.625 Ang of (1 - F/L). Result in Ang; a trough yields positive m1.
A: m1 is 7.5 Ang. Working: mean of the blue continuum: 1.21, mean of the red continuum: 1.04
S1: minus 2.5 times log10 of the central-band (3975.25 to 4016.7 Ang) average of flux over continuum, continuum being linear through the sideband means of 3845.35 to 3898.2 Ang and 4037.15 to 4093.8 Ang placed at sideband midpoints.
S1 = 0.121 mag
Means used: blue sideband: 1.22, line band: 0.986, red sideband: 1.04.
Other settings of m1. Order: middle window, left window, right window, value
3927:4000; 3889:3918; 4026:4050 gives 1.6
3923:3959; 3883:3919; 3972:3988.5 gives 1.1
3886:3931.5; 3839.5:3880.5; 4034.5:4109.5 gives 3.4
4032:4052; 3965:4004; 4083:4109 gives 1.0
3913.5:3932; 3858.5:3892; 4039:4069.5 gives 2.2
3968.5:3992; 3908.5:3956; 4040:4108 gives 0.4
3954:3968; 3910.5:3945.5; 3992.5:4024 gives -1.2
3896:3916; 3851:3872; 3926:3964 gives 1.2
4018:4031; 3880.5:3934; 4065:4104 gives 0.7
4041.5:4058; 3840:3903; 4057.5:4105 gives 0.4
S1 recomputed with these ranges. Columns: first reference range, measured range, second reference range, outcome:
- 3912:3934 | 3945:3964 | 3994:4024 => -0.05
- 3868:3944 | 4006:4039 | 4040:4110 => 0.06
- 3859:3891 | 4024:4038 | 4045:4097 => 0.11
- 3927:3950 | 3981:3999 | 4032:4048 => 0.09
